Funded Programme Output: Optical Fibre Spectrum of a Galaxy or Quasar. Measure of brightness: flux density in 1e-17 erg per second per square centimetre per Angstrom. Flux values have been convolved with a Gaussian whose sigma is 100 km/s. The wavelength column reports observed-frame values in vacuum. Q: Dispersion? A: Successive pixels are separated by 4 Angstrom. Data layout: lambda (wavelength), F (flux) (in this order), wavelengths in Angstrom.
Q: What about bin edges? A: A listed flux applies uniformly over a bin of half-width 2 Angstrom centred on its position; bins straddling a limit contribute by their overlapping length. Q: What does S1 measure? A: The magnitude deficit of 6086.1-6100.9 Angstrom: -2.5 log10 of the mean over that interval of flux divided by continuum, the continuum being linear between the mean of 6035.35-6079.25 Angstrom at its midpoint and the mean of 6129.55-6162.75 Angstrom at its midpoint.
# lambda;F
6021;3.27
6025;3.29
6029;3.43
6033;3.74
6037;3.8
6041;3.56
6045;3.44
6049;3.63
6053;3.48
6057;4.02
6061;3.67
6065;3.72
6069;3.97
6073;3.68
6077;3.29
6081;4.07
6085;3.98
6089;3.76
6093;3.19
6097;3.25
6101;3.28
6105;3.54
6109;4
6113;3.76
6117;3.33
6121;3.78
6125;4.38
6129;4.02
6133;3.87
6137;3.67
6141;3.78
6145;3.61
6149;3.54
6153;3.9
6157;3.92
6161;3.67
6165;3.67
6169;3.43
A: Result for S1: 0.086 mag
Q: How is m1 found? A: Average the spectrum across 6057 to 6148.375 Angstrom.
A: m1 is 3.71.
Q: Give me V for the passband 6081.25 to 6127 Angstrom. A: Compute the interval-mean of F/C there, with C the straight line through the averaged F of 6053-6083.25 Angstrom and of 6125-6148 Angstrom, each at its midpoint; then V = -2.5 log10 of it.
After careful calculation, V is 0.04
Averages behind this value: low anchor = 3.76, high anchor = 3.83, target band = 3.67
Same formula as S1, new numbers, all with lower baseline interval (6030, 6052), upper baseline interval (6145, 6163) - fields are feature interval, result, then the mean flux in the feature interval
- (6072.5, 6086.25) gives -0.03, 3.75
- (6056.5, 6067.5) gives -0.04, 3.78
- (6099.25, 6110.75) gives 0.02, 3.61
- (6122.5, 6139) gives -0.07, 3.98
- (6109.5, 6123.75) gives 0.00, 3.7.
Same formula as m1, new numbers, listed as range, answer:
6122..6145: 3.91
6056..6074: 3.81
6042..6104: 3.63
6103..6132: 3.83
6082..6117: 3.59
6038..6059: 3.63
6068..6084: 3.75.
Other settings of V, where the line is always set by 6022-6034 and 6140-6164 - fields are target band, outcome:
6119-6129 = -0.11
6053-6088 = -0.07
